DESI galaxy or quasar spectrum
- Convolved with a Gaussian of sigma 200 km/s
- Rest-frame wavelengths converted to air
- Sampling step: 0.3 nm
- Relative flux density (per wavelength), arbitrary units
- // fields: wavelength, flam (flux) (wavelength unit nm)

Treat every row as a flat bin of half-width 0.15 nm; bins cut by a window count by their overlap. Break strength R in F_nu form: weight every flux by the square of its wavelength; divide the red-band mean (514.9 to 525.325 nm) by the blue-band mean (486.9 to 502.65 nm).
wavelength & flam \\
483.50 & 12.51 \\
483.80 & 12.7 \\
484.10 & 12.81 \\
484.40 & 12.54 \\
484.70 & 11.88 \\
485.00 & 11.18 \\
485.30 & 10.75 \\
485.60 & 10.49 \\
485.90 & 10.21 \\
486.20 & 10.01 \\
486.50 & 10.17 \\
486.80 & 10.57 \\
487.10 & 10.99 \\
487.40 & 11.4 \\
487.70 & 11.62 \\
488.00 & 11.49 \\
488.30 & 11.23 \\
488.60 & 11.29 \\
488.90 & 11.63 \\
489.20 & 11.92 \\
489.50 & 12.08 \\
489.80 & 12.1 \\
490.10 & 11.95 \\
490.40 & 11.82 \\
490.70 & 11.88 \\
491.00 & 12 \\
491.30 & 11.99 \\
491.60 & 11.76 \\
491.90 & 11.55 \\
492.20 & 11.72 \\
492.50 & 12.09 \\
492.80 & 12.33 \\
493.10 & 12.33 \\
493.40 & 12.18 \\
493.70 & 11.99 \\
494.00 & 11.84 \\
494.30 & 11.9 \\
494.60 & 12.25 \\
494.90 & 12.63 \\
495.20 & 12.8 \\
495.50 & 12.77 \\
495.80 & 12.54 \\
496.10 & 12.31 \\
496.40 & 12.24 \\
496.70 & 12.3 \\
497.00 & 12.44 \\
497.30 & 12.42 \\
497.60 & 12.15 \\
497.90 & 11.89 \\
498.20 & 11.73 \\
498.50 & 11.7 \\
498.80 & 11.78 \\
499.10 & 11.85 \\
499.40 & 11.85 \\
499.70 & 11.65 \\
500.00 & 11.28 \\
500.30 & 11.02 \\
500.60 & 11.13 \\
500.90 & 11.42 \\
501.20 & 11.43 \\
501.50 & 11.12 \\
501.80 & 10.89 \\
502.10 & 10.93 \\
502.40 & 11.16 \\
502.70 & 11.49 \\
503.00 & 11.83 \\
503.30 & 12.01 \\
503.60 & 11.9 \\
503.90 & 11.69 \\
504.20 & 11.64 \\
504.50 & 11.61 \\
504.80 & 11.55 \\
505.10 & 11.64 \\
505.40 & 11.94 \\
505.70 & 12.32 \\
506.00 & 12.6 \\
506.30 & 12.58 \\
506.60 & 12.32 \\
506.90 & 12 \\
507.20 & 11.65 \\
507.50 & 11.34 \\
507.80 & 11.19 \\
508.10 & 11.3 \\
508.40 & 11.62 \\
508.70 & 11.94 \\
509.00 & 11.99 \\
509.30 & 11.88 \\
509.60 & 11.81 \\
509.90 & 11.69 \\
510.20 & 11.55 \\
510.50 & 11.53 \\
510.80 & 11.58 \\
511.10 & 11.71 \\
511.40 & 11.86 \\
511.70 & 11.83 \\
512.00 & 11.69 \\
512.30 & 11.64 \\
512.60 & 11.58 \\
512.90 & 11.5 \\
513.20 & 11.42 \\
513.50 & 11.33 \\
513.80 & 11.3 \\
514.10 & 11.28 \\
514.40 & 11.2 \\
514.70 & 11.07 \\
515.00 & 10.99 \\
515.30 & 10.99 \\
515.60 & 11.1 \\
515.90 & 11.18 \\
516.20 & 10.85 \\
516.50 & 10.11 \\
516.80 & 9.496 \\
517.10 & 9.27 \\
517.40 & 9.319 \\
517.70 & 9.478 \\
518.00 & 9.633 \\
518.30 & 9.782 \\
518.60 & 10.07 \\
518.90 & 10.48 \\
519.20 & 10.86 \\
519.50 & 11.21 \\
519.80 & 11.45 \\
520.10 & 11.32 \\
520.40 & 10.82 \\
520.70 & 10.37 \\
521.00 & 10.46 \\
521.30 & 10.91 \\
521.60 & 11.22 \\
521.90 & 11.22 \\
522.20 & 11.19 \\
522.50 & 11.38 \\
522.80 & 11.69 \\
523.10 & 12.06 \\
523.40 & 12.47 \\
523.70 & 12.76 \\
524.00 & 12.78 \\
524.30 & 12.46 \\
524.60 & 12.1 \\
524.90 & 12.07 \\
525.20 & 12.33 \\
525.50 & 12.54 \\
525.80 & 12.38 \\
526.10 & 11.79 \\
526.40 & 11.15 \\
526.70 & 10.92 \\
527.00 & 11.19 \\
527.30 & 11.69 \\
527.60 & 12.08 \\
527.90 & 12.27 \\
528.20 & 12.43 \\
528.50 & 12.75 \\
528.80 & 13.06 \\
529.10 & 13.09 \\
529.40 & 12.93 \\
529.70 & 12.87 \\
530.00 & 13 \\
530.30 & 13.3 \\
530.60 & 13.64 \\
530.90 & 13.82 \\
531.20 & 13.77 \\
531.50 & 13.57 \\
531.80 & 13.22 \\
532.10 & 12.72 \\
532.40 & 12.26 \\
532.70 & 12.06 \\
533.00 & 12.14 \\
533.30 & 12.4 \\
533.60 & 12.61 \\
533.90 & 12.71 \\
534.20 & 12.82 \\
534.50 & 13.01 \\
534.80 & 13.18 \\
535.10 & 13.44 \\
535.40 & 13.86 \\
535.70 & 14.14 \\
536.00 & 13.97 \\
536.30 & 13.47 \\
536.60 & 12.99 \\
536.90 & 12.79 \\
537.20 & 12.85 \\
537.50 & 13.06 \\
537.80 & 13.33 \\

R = 1.0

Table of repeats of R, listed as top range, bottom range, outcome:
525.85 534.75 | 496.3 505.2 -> 1.21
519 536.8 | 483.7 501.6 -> 1.21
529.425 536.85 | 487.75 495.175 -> 1.29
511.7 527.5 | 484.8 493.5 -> 1.10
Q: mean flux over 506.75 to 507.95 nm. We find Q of 11.5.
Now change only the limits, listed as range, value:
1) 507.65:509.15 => 11.6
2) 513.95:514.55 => 11.2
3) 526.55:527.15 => 11.1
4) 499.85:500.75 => 11.1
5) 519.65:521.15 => 10.9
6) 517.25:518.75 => 9.66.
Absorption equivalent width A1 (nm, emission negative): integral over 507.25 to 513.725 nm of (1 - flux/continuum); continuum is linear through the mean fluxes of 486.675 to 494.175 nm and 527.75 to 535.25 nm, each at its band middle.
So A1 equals 0.37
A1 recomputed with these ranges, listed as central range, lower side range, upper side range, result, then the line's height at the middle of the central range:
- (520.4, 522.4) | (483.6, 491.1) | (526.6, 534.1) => 0.245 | 12.4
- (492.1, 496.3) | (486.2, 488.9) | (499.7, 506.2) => -0.368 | 11.3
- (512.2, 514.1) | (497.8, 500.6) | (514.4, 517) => -0.102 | 10.9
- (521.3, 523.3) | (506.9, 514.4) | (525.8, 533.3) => 0.123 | 12.2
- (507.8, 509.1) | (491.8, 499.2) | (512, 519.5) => -0.049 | 11.2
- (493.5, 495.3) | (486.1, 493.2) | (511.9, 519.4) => -0.125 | 11.4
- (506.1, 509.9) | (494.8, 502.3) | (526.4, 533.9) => 0.084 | 12.1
